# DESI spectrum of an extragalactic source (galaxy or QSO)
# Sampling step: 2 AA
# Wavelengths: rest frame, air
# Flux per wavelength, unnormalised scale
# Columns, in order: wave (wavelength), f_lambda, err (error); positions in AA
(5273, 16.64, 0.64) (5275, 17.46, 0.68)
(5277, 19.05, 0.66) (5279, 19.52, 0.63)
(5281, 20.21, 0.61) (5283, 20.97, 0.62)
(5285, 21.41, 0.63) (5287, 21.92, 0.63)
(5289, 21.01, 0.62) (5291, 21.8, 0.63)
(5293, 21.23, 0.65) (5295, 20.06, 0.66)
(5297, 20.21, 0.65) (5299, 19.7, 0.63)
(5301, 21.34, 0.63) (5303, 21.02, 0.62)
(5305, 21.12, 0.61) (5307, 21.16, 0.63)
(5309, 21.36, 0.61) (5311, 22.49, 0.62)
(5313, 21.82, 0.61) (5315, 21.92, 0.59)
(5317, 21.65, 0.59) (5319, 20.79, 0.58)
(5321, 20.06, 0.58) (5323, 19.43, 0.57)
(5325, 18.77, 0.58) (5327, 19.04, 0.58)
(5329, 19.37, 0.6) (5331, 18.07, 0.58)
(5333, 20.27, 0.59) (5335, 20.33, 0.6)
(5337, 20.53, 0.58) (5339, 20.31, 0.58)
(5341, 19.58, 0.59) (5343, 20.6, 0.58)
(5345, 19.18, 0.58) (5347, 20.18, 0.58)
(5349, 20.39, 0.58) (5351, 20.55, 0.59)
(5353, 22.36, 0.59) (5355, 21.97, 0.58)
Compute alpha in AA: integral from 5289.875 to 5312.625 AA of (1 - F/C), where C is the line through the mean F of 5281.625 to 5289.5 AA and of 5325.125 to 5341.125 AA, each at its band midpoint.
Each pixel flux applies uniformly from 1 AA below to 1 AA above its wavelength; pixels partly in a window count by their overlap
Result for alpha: -0.4 AA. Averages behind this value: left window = 21.3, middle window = 21.1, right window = 19.6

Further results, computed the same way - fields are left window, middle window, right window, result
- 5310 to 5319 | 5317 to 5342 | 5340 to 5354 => 1.6 AA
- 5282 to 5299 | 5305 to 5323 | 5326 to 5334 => -1.2 AA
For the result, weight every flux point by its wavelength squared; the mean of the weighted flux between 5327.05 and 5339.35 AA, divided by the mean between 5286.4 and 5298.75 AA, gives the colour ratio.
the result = 0.96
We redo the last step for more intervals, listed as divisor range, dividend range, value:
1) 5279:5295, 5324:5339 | 0.94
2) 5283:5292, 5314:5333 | 0.94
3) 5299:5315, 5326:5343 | 0.93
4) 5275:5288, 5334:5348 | 1.01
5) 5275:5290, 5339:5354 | 1.03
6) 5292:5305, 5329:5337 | 0.97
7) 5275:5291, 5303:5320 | 1.06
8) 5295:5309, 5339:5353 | 0.99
